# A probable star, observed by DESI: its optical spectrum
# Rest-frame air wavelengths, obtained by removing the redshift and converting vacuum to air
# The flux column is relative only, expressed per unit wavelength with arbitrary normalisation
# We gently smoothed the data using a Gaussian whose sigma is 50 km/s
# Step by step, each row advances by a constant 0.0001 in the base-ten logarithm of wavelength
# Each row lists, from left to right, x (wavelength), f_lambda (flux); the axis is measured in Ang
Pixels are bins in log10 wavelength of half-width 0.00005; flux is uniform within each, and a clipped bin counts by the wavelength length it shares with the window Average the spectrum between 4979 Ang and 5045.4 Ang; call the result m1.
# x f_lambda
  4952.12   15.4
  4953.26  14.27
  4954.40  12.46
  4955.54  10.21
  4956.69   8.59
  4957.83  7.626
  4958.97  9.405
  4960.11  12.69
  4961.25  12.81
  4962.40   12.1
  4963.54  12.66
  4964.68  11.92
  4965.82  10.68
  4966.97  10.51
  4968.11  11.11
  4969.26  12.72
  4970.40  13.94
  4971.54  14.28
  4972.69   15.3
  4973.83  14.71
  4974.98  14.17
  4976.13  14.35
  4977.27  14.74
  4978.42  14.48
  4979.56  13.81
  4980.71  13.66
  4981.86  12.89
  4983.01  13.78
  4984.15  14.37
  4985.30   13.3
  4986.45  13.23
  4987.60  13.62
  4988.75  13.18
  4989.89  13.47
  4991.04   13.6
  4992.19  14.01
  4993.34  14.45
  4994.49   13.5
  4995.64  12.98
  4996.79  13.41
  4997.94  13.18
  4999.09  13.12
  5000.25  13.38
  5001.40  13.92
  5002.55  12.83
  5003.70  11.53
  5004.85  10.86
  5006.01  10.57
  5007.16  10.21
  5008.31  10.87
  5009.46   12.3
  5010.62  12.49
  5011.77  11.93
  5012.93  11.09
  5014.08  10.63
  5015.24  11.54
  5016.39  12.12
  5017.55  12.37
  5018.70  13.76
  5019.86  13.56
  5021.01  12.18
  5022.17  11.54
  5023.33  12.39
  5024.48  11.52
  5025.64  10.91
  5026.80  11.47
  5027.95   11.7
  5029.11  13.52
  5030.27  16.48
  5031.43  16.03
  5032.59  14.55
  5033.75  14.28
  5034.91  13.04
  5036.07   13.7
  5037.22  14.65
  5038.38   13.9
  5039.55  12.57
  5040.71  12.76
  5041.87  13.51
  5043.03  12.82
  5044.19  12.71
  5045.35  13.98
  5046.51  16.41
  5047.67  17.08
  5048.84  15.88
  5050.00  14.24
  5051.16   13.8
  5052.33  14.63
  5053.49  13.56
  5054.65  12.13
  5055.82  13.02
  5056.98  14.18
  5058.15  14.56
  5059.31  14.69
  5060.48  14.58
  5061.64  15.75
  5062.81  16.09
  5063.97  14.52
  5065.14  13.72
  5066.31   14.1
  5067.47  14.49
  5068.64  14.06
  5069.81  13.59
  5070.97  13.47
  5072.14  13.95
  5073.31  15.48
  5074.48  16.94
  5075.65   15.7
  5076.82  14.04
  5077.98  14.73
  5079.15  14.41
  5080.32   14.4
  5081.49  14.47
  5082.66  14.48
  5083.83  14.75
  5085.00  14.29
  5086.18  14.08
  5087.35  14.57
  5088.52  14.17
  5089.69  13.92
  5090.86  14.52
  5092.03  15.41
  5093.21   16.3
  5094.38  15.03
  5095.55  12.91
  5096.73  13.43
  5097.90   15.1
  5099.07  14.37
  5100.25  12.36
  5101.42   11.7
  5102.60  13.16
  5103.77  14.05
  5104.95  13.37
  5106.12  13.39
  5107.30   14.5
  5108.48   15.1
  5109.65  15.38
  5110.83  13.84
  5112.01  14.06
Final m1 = 12.9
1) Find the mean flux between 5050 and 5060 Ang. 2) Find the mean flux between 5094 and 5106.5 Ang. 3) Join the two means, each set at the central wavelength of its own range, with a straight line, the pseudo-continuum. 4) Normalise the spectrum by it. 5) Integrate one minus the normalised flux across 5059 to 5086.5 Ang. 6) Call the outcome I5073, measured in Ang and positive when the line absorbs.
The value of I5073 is -1.8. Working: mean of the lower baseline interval 13.8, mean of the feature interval 14.6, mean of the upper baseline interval 13.5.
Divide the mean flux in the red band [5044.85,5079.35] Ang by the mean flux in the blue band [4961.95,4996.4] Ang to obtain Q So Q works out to 1.1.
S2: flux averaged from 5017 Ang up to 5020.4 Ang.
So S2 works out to 13.2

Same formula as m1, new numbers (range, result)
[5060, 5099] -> 14.6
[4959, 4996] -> 13.3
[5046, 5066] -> 14.6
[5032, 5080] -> 14.3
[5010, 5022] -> 12.1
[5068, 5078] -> 14.7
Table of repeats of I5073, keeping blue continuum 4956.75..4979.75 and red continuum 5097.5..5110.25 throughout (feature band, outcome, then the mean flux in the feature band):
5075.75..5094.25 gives -1.3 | 14.6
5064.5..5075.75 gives -0.8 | 14.5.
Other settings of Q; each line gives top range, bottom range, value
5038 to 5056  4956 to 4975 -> 1.16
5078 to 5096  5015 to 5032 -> 1.14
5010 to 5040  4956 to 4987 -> 1.01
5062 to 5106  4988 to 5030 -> 1.15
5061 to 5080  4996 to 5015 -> 1.22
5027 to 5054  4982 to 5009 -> 1.09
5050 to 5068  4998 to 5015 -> 1.20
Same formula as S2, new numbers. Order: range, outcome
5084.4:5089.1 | 14.3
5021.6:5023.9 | 11.9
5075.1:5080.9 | 14.7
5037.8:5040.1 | 13.2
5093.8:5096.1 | 14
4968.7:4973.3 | 14.1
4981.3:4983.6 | 13.4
